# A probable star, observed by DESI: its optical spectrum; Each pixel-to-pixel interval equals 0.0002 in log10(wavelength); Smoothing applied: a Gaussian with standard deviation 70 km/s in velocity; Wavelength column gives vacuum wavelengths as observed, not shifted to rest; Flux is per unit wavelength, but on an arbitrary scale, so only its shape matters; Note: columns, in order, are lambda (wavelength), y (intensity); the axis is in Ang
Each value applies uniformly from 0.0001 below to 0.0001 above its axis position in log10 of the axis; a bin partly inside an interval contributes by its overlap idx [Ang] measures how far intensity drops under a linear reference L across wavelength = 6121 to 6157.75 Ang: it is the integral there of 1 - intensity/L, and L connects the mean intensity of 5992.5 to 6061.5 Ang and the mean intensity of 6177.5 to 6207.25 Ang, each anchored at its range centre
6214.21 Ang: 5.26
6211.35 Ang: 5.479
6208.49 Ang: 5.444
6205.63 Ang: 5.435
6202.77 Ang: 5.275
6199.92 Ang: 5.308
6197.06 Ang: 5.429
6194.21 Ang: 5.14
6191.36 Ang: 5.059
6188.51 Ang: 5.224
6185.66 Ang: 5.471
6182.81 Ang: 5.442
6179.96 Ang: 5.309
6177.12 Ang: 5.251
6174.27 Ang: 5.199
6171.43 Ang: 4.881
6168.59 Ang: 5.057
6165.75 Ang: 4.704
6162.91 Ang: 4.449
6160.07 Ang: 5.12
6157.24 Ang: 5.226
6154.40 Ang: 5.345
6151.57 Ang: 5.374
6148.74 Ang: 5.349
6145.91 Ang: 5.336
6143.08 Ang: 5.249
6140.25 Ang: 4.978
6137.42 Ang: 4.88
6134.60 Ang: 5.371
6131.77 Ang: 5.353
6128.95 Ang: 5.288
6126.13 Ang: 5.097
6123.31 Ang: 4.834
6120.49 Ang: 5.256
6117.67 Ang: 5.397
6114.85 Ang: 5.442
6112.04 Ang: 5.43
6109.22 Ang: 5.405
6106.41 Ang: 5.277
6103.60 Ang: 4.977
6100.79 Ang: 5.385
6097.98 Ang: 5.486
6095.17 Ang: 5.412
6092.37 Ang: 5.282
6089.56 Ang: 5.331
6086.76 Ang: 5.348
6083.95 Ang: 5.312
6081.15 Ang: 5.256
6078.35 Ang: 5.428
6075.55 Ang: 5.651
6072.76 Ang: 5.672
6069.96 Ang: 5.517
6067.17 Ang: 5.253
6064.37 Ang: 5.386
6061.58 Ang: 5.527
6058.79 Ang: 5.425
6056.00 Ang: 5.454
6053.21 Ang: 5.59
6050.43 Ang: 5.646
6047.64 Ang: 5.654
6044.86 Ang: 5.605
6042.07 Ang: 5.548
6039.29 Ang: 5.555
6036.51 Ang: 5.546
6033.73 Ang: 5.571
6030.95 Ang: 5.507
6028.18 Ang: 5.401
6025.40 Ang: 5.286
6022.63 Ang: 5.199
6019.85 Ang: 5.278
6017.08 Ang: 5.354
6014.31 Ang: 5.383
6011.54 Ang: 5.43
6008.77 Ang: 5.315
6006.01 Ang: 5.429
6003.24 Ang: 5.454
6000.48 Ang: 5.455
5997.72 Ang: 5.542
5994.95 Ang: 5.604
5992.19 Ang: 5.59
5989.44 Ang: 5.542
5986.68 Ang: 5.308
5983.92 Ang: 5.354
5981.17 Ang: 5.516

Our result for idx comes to 1.0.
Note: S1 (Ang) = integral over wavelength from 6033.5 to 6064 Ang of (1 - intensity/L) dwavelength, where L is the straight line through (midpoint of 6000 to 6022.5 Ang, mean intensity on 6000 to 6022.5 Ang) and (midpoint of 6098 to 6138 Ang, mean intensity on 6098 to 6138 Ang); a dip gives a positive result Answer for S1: -1.2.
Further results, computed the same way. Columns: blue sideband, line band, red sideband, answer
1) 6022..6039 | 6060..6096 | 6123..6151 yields -0.6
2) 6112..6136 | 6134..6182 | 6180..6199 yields 1.4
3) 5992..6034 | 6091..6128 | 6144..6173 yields -0.6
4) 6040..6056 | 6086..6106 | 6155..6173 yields 0.0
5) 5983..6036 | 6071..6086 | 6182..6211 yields -0.2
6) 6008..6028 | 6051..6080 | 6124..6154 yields -1.1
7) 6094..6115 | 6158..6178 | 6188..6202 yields 1.2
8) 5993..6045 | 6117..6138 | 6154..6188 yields 0.1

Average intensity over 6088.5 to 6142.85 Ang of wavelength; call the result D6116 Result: 5.26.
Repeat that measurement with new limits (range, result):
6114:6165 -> 5.18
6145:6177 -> 5.1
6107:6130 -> 5.27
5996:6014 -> 5.44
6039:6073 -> 5.52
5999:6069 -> 5.45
